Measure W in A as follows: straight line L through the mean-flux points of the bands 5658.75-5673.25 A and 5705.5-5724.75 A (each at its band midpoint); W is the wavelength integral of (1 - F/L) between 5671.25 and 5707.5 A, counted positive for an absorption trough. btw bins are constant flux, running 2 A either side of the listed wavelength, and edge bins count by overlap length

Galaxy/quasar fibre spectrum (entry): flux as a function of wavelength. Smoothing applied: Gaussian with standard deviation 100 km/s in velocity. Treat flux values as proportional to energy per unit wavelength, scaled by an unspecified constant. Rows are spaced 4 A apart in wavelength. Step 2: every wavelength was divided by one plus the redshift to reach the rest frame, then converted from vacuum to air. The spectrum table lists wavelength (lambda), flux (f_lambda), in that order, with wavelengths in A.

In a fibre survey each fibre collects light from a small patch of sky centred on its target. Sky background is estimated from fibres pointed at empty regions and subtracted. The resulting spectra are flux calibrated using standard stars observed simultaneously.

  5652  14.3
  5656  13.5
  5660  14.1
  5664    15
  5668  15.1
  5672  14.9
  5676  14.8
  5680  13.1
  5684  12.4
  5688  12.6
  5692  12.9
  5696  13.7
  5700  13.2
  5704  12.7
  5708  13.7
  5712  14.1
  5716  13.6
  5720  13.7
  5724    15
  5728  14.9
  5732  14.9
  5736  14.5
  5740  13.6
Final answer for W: 2.7 A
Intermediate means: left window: 14.8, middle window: 13.3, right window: 13.9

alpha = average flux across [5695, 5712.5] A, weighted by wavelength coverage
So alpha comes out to 13.4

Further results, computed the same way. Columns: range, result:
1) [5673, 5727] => 13.6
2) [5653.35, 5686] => 14.1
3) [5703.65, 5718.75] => 13.6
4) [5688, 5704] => 13.1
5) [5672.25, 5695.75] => 13.3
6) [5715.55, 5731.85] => 14.4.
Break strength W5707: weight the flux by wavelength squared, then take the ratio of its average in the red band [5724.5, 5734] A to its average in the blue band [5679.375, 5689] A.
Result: 1.2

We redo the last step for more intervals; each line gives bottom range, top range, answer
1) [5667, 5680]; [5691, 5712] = 0.92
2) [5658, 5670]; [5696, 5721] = 0.93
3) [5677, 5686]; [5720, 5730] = 1.15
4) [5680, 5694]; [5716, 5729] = 1.15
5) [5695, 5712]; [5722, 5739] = 1.11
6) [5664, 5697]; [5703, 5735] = 1.04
